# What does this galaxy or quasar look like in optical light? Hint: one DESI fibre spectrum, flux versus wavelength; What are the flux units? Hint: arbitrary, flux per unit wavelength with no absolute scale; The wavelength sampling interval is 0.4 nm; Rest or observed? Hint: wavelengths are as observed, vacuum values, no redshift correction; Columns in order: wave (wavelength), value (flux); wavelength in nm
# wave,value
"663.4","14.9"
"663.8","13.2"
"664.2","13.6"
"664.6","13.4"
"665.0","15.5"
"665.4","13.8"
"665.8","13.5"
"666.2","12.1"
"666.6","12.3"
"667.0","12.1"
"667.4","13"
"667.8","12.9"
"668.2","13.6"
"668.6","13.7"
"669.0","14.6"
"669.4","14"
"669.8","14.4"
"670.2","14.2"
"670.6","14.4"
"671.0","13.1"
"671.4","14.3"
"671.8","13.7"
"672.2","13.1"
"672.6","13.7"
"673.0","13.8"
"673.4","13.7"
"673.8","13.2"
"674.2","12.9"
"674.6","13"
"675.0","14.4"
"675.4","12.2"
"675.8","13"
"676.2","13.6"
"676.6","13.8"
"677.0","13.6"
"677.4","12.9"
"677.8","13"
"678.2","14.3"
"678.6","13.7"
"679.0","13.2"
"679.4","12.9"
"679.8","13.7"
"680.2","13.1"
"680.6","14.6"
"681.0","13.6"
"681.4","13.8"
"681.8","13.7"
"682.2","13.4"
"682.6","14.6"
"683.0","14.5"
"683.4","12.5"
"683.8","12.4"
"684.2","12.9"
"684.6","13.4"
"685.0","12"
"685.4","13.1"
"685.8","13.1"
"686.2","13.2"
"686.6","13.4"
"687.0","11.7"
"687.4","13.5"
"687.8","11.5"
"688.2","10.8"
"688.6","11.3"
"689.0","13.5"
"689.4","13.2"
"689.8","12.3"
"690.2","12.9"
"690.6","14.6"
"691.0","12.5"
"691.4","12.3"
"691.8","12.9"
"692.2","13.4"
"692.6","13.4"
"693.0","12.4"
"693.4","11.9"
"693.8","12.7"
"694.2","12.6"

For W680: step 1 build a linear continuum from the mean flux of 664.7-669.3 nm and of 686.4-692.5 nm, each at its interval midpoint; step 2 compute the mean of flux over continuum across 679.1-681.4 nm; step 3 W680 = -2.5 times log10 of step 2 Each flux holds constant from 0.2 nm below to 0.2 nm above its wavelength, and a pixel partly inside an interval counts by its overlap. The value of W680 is -0.05 mag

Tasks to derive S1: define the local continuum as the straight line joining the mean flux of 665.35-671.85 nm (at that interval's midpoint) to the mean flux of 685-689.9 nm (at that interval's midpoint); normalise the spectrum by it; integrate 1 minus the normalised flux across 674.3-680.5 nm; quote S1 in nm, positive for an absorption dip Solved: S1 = -0.15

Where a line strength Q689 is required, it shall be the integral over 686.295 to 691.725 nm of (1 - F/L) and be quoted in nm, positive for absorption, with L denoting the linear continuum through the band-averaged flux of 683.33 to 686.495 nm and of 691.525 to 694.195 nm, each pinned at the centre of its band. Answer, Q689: 0.09 nm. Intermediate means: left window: 12.9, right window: 12.8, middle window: 12.6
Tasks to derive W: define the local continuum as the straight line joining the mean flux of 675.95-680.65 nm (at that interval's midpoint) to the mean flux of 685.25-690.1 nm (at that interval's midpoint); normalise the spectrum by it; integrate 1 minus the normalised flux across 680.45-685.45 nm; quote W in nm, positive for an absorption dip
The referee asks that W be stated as -0.150 nm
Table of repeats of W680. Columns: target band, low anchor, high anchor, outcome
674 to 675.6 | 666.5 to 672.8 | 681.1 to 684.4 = 0.034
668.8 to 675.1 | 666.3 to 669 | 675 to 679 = -0.047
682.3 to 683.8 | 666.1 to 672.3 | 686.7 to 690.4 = -0.081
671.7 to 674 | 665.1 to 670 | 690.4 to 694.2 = -0.021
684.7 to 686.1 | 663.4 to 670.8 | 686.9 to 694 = 0.001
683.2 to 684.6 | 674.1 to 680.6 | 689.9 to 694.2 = 0.037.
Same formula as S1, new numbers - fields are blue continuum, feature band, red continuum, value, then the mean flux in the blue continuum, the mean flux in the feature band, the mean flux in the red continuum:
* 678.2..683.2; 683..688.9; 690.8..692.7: 0.34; 13.8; 12.6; 12.9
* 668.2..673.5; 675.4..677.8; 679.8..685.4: 0.07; 13.9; 13.3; 13.4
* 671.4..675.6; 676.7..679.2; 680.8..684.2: 0.00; 13.4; 13.5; 13.5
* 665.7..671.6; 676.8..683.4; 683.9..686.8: -0.24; 13.5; 13.6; 13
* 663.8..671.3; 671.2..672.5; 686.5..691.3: -0.03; 13.6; 13.7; 12.6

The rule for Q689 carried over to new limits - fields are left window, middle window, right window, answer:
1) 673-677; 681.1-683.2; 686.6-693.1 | -0.16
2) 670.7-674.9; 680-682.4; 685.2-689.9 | -0.14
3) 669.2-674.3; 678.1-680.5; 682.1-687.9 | -0.03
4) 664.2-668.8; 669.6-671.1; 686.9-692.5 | -0.10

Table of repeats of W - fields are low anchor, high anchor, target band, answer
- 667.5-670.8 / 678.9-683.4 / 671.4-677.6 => 0.19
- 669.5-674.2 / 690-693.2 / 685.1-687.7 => 0.06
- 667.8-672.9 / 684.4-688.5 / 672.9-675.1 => 0.02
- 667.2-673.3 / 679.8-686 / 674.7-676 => 0.04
